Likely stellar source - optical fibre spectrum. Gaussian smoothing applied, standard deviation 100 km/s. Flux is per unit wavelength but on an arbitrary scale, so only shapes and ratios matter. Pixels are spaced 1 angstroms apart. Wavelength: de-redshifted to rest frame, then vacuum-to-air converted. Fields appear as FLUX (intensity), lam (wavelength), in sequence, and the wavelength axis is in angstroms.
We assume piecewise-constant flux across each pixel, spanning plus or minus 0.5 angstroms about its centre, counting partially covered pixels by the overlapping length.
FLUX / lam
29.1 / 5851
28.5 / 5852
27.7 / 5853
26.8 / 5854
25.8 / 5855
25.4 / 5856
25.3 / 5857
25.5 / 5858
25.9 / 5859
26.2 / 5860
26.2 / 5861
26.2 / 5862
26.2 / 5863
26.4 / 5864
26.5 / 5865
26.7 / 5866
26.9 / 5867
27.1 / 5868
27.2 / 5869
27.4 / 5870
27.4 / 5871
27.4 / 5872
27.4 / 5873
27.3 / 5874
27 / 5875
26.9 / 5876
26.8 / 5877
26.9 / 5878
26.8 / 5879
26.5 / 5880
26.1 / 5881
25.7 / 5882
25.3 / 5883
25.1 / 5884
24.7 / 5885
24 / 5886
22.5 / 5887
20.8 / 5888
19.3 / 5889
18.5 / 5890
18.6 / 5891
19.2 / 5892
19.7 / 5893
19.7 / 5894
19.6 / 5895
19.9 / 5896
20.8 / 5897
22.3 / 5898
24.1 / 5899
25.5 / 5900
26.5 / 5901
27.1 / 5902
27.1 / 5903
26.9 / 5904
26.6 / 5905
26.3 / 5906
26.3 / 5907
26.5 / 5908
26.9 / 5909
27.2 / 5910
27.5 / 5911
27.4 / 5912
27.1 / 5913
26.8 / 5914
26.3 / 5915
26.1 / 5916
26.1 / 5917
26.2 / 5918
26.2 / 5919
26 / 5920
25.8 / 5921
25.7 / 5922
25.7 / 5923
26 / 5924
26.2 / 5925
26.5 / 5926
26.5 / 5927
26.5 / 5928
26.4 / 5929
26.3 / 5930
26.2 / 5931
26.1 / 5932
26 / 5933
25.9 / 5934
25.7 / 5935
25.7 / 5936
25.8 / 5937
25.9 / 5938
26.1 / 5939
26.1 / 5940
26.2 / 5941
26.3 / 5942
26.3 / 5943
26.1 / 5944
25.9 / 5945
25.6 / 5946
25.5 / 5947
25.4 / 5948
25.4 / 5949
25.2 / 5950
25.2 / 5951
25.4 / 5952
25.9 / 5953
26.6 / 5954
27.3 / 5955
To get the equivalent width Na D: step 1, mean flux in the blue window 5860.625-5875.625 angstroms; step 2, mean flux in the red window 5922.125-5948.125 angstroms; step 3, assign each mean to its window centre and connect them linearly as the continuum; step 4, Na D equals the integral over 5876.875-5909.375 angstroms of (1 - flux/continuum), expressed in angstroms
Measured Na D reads 3.3 angstroms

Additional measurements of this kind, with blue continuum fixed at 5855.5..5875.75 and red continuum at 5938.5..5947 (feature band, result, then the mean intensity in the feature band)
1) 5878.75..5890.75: 1.3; 23.6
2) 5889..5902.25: 2.5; 21.5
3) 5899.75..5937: -0.2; 26.4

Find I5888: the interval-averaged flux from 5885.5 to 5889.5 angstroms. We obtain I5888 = 21.6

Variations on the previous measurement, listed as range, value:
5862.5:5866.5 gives 26.4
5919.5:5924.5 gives 25.8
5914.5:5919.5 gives 26.2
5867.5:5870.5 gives 27.2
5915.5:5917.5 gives 26.1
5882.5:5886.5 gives 24.8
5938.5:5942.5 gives 26.2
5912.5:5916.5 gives 26.6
